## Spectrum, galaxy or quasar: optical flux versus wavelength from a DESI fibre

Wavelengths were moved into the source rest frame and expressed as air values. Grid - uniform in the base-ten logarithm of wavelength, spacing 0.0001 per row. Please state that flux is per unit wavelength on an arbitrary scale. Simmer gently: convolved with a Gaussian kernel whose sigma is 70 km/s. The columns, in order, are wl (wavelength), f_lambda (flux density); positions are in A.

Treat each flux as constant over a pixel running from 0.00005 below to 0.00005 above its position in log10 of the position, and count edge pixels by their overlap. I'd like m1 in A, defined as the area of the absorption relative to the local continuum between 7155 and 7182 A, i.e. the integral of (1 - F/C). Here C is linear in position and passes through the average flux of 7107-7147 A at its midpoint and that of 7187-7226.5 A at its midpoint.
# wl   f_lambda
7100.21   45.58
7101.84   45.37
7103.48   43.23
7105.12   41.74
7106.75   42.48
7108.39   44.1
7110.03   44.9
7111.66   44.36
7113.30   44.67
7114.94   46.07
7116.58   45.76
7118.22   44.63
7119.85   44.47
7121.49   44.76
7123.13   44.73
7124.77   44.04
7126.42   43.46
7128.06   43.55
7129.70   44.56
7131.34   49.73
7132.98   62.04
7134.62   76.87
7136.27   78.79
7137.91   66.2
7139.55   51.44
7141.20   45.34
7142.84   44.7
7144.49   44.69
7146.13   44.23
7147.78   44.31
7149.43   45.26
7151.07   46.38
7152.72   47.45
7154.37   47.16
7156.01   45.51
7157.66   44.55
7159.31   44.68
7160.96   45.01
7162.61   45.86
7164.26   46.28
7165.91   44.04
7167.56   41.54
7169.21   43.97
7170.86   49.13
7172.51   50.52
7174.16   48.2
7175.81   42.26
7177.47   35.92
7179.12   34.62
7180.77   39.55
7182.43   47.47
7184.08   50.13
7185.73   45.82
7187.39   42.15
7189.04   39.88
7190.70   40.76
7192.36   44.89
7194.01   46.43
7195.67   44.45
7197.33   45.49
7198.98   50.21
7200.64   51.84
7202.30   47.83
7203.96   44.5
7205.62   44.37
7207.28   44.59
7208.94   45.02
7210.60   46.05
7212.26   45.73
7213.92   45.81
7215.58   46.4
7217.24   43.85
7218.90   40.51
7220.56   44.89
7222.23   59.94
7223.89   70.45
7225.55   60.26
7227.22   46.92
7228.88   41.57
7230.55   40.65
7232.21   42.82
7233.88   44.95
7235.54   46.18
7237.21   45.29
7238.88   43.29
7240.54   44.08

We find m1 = 2.5 A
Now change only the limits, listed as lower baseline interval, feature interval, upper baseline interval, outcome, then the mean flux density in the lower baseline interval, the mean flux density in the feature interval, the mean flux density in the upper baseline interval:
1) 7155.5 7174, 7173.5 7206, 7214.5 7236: 1.73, 45.6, 44.3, 48.4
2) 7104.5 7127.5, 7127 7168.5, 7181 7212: -4.42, 44.3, 49.5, 45.5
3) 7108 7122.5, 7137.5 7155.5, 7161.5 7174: -0.75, 44.9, 47.5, 46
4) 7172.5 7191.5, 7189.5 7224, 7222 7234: 0.26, 42.8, 46.8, 50.8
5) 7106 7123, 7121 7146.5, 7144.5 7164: -3.96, 44.6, 52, 45.5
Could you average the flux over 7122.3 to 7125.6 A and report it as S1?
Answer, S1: 44.3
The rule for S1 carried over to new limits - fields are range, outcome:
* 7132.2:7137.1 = 72.6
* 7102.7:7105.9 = 42.4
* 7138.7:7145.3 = 46.6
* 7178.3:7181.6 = 37.1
